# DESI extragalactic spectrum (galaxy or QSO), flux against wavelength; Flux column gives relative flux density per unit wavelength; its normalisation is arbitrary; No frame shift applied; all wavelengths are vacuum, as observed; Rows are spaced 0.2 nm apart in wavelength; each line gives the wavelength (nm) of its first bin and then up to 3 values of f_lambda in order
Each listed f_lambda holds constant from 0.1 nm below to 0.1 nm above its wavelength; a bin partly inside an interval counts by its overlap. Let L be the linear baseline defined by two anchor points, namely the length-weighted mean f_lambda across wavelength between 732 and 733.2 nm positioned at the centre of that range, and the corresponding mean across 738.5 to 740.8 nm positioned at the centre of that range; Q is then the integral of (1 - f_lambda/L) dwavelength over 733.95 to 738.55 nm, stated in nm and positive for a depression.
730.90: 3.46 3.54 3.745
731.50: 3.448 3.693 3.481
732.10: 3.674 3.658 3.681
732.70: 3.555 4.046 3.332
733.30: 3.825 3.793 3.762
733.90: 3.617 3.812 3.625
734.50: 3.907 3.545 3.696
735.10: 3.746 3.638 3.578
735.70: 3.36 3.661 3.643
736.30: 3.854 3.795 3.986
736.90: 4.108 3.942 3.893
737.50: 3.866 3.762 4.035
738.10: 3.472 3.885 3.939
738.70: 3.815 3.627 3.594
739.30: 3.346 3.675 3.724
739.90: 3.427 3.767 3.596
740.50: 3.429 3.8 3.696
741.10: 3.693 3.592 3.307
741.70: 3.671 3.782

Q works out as -0.16 nm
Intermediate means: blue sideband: 3.66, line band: 3.77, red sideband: 3.63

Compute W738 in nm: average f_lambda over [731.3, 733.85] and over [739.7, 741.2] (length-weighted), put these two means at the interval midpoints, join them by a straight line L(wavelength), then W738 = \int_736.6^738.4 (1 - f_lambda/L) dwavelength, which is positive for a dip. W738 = -0.12 nm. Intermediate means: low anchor 3.66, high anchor 3.64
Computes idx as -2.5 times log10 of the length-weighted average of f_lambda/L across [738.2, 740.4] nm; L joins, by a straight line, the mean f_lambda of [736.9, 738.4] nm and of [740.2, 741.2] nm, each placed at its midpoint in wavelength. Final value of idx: 0.02 mag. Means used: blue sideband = 3.85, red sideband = 3.64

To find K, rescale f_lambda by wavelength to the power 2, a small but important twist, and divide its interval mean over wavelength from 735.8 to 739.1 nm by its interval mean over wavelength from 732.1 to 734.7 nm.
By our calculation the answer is 1.0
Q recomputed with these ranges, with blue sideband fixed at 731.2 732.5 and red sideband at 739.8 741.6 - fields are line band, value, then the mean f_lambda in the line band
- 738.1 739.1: -0.045 nm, 3.76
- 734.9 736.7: -0.036 nm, 3.68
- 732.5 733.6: -0.027 nm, 3.71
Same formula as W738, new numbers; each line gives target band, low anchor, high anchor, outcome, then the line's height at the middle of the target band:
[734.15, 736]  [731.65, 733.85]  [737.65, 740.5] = 0.02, 3.68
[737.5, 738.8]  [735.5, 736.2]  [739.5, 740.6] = -0.09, 3.58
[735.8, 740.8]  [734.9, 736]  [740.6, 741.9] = -0.17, 3.62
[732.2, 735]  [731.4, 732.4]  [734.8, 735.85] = -0.08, 3.6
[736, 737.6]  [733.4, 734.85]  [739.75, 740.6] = -0.10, 3.65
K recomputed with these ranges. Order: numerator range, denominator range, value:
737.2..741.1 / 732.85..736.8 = 1.01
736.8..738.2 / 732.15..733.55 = 1.06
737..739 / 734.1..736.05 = 1.06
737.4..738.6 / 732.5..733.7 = 1.04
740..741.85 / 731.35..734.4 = 1.01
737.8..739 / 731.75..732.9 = 1.06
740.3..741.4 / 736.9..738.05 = 0.94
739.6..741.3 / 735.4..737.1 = 0.98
